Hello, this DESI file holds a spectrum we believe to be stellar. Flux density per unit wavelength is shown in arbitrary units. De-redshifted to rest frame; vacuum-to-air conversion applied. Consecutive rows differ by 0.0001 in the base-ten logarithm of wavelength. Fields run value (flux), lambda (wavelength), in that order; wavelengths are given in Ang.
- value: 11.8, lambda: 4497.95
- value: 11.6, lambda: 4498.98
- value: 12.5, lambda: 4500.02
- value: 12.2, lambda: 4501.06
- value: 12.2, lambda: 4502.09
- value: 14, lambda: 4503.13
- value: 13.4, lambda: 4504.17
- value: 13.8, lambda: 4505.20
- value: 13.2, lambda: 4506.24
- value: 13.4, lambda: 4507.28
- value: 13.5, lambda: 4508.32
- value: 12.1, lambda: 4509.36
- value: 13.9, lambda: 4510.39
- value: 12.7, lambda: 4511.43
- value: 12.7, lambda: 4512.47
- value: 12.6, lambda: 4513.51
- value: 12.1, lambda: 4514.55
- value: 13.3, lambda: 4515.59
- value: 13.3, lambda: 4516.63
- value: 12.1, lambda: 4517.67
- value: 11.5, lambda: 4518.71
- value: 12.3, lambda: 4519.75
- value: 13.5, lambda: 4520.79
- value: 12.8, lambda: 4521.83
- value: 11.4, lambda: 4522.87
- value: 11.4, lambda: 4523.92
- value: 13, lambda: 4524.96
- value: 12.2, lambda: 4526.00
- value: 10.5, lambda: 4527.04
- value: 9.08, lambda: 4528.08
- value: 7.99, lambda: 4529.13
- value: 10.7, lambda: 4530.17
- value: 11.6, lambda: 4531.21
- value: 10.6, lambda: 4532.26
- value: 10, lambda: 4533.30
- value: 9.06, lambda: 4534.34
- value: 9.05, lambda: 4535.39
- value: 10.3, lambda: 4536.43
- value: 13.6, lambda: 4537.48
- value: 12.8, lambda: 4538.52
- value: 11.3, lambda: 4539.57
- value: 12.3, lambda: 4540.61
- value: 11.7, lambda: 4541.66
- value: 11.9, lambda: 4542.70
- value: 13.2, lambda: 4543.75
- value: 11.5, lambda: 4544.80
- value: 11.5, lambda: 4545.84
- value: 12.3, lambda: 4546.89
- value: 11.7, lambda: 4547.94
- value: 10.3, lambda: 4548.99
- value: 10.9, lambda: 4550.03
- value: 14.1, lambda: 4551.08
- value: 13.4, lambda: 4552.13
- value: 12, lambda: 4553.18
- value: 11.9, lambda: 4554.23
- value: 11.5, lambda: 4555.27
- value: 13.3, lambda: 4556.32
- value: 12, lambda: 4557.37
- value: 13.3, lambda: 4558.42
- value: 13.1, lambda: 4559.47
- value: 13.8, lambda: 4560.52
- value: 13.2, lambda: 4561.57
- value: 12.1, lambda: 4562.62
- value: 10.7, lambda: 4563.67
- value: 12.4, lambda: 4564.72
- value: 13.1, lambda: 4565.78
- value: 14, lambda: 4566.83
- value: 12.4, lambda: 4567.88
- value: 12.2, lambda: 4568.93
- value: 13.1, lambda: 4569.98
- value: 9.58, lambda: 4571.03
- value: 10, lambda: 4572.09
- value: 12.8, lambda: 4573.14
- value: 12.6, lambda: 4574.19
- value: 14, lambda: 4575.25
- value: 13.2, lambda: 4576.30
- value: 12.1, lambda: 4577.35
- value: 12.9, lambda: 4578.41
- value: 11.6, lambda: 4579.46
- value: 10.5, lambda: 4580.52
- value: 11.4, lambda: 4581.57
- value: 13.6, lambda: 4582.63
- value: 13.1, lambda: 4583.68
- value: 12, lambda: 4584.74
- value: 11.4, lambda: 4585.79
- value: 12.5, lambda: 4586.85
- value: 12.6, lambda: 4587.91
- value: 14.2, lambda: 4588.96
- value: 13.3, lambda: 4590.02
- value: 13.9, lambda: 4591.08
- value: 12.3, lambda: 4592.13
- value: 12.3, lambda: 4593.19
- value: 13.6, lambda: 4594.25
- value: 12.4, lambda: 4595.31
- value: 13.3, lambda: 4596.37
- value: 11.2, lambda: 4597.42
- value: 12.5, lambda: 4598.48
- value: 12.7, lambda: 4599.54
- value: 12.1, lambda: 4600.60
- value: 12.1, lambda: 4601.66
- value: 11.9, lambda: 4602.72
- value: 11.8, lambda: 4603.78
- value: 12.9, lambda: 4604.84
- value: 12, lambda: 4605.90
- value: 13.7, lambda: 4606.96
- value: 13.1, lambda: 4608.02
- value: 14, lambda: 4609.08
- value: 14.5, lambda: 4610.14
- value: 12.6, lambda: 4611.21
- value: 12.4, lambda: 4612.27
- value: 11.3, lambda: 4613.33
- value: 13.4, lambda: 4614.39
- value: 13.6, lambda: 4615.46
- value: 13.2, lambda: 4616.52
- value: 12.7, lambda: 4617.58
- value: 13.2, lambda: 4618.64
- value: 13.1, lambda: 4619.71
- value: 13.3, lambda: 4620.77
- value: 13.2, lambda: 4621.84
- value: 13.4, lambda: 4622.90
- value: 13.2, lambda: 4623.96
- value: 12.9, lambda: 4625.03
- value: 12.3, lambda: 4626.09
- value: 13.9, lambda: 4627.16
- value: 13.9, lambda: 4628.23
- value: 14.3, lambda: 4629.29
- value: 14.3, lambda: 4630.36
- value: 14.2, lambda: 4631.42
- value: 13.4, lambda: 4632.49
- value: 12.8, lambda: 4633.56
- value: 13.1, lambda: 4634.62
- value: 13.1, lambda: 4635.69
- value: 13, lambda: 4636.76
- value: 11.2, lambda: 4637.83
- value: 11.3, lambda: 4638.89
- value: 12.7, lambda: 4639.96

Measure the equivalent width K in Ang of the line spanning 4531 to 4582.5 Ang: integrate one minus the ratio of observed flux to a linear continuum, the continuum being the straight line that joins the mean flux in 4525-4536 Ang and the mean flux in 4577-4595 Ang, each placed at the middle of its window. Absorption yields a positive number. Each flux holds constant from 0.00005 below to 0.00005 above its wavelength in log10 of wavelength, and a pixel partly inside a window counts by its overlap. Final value -3.2 Ang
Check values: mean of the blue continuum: 10.2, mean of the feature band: 12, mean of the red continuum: 12.5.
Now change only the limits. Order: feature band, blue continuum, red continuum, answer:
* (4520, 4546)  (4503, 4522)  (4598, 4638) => 3.3 Ang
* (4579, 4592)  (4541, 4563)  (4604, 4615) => 0.2 Ang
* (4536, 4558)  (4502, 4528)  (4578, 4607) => 0.8 Ang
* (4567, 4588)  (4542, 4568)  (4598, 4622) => 0.6 Ang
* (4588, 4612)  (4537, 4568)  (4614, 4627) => 0.2 Ang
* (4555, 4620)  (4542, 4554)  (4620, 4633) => 0.9 Ang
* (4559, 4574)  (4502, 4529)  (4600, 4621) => 0.4 Ang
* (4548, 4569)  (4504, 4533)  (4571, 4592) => -0.3 Ang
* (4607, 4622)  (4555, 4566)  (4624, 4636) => 0.2 Ang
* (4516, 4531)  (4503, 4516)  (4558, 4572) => 1.6 Ang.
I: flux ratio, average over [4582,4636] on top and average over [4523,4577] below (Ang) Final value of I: 1.10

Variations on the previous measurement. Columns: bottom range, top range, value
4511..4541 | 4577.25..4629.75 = 1.11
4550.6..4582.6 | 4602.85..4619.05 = 1.04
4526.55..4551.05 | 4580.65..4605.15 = 1.13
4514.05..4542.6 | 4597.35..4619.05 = 1.11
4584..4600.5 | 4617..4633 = 1.06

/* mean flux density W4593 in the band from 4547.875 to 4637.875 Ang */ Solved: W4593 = 12.7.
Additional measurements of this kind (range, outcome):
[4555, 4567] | 12.7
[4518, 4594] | 12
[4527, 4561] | 11.6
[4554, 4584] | 12.4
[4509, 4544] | 11.7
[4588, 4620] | 12.8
